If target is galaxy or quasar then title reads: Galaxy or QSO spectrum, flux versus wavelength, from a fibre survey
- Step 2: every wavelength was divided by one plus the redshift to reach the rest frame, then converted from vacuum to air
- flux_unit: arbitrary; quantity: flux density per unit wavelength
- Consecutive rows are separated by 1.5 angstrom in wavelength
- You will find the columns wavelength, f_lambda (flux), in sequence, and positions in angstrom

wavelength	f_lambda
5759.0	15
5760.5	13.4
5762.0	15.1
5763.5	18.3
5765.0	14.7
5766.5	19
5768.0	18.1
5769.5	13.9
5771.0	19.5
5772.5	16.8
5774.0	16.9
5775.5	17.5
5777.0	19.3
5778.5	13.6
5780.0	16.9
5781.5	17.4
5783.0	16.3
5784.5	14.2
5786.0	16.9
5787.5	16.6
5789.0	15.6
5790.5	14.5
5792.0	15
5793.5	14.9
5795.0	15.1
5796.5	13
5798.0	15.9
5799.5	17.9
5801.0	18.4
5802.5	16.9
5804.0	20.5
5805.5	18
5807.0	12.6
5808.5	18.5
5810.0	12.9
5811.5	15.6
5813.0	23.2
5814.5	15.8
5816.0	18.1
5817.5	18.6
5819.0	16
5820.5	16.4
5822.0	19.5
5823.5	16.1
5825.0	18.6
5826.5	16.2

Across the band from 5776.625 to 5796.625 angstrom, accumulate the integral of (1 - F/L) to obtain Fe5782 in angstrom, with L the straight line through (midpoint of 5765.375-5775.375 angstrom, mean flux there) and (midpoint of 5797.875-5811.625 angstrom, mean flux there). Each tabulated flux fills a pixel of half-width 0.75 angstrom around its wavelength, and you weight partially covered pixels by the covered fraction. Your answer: 1.6 angstrom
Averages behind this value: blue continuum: 17.3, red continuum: 16.8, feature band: 15.7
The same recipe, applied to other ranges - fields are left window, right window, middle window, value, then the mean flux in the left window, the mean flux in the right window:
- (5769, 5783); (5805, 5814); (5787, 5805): 0.63 angstrom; 16.9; 16.7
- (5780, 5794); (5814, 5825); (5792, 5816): 0.00 angstrom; 15.8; 17.3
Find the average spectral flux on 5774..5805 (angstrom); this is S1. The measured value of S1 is 16.3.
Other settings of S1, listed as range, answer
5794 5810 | 16.5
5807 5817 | 17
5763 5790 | 16.7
